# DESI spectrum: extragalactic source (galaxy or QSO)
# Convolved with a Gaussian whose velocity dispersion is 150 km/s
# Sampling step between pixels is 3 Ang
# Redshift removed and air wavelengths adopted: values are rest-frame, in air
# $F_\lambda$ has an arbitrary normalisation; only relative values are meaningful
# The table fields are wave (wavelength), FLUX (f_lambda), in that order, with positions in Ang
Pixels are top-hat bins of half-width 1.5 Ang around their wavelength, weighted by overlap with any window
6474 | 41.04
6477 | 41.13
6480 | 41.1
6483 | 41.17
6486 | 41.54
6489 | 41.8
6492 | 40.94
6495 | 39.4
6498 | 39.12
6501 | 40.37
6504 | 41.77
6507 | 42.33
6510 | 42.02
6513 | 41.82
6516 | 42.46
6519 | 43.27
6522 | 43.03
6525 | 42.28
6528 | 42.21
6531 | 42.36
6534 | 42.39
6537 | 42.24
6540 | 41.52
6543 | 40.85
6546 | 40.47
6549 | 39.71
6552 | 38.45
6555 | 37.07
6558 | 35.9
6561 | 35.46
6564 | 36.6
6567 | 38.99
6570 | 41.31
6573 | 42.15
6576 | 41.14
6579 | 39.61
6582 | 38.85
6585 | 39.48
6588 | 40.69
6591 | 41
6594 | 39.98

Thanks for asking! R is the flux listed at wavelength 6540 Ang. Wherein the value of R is 41.52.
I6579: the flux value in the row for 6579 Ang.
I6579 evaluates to 39.61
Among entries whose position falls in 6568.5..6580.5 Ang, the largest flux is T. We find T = 42.15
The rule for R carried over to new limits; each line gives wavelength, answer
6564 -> 36.6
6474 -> 41.04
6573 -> 42.15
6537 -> 42.24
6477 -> 41.13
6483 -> 41.17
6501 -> 40.37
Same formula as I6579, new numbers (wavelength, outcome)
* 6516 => 42.46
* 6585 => 39.48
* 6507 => 42.33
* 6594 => 39.98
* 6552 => 38.45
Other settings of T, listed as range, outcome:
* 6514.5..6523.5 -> 43.27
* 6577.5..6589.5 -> 40.69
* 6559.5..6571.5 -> 41.31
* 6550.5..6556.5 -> 38.45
